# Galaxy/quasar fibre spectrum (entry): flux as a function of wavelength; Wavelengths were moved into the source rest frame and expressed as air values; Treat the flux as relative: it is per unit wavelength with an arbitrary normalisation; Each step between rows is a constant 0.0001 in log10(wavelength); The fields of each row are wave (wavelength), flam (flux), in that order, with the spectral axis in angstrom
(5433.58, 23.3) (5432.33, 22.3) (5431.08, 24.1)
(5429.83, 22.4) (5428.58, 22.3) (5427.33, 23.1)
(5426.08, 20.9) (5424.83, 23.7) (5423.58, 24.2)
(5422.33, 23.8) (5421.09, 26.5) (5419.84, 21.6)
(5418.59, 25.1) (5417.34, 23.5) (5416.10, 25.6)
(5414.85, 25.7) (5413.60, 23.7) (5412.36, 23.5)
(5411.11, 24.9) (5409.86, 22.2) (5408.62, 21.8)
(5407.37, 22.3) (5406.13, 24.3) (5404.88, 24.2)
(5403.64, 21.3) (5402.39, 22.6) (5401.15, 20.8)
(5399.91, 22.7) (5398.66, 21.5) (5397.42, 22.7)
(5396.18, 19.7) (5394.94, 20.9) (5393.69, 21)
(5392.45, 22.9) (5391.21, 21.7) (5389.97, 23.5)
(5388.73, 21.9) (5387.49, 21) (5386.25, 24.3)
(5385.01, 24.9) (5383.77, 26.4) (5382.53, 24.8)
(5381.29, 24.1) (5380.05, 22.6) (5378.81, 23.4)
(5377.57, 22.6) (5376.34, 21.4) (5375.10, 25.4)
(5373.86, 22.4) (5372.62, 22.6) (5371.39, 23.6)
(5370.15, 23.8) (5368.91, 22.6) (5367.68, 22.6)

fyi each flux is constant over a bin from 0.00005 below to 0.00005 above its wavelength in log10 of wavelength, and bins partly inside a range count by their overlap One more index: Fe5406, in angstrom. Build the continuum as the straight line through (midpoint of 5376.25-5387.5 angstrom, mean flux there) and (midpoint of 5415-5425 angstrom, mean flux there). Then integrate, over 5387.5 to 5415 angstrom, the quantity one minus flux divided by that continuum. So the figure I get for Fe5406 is 1.9 angstrom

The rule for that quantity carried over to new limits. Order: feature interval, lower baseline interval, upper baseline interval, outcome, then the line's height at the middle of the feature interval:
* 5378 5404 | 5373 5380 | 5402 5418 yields 0.7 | 23.2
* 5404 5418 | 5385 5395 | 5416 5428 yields -0.3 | 23.3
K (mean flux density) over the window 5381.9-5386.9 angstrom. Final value 25.1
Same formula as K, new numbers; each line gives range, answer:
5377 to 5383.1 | 23.5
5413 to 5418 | 24.6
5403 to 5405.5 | 22.7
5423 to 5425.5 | 23.9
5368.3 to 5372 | 23.3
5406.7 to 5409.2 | 22.1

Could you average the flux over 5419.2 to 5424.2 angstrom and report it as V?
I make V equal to 24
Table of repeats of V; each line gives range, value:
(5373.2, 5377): 23.1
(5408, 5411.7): 23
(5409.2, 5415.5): 24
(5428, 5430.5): 22.4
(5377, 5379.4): 23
